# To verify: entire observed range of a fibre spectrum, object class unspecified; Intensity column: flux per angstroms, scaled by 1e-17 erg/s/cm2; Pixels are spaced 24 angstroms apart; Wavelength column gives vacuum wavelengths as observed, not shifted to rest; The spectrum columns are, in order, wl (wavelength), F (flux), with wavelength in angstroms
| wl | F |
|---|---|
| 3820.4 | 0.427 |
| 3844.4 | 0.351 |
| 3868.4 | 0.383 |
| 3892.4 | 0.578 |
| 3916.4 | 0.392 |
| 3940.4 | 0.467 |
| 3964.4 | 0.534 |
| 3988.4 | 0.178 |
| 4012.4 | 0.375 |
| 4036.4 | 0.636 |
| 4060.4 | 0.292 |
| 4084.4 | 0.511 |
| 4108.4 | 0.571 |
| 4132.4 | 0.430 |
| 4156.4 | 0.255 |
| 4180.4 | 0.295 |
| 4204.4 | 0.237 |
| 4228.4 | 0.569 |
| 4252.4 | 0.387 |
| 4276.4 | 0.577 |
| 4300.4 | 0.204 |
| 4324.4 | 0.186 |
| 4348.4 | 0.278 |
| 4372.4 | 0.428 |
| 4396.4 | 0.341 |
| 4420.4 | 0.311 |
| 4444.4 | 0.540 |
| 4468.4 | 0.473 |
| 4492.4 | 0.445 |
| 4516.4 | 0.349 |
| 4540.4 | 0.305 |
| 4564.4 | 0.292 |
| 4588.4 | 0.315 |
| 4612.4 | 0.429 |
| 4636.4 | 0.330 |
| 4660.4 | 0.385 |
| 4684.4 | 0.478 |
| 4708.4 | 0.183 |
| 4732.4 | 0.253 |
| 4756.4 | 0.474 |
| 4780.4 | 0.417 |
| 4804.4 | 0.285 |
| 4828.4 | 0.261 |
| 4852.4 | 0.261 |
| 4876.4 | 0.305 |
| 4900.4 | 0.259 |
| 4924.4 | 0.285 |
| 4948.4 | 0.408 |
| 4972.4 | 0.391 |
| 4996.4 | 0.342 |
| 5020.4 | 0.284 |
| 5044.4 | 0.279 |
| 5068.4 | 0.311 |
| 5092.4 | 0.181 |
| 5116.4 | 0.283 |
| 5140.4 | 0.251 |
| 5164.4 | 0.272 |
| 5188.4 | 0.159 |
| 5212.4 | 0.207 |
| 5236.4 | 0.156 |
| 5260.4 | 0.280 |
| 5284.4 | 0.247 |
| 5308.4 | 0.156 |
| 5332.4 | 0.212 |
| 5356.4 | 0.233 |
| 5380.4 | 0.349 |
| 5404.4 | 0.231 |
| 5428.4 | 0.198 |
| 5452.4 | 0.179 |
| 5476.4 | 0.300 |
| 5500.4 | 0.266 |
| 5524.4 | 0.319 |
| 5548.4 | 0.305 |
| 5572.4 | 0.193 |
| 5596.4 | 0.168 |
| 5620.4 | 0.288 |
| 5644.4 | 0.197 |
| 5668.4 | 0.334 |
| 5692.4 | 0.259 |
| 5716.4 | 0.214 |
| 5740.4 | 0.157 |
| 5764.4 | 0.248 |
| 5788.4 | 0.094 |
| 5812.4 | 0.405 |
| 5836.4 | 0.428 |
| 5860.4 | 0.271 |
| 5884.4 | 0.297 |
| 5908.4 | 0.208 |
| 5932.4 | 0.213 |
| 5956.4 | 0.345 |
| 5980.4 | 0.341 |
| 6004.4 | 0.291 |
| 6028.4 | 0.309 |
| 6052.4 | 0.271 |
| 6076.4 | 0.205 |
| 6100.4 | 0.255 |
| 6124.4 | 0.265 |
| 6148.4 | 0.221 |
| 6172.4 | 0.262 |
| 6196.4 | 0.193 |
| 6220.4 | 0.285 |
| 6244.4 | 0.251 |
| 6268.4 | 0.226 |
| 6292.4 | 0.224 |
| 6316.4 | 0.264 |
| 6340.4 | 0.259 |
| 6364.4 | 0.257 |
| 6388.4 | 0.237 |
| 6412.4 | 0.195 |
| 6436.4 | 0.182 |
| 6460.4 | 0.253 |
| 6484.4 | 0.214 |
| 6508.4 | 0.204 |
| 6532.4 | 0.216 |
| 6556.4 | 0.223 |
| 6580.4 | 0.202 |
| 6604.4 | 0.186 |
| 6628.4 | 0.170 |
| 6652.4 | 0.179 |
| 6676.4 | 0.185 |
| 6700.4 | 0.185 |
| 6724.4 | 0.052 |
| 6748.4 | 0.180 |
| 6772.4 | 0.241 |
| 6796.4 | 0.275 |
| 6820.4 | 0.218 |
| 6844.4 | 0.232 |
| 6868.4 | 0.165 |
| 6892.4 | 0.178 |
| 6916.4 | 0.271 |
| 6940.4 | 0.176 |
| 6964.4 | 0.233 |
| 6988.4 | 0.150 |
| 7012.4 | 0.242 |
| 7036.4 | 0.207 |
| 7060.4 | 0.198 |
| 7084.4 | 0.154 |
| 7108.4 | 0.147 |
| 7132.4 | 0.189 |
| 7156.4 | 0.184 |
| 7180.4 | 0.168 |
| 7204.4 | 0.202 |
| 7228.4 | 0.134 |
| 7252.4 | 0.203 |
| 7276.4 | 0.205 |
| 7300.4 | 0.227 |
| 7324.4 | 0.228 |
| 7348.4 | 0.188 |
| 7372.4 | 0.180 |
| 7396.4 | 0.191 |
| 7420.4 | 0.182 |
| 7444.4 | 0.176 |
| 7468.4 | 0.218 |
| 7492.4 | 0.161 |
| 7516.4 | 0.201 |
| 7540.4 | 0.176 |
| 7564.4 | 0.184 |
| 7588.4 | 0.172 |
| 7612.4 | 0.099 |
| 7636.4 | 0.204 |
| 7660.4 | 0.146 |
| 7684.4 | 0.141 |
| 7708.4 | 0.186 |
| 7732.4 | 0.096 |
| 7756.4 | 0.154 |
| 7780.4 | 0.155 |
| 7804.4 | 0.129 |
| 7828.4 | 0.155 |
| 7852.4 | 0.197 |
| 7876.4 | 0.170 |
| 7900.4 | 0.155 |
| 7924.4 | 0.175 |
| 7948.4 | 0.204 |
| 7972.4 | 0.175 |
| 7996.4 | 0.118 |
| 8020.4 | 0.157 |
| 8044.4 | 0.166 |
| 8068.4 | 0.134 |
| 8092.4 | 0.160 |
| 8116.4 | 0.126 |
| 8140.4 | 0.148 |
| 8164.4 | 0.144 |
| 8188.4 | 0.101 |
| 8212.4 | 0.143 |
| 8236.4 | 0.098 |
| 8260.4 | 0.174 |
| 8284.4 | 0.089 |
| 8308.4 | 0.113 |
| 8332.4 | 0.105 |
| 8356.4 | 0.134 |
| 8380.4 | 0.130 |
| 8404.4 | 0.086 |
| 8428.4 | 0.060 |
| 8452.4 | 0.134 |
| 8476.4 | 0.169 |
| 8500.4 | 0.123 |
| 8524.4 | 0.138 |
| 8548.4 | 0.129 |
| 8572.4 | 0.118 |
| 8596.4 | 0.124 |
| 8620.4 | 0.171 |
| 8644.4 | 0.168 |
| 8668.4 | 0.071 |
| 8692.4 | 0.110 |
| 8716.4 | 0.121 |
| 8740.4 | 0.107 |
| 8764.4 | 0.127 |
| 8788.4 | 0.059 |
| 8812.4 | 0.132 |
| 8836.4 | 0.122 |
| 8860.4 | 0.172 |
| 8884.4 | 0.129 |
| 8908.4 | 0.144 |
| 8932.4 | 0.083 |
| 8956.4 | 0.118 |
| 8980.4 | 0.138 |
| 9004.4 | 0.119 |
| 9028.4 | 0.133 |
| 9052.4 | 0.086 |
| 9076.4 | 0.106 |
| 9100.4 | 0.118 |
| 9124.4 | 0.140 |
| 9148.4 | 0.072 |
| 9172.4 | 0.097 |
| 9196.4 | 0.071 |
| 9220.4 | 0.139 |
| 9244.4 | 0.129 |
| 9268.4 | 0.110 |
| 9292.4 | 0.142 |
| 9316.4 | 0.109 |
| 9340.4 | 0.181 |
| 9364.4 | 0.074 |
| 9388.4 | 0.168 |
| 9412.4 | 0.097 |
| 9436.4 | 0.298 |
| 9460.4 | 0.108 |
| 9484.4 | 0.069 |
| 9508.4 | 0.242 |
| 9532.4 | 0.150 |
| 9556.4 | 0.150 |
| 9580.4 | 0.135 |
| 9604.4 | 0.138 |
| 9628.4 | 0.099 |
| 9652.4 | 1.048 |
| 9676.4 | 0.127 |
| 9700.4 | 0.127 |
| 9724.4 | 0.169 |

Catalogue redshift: 1.59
